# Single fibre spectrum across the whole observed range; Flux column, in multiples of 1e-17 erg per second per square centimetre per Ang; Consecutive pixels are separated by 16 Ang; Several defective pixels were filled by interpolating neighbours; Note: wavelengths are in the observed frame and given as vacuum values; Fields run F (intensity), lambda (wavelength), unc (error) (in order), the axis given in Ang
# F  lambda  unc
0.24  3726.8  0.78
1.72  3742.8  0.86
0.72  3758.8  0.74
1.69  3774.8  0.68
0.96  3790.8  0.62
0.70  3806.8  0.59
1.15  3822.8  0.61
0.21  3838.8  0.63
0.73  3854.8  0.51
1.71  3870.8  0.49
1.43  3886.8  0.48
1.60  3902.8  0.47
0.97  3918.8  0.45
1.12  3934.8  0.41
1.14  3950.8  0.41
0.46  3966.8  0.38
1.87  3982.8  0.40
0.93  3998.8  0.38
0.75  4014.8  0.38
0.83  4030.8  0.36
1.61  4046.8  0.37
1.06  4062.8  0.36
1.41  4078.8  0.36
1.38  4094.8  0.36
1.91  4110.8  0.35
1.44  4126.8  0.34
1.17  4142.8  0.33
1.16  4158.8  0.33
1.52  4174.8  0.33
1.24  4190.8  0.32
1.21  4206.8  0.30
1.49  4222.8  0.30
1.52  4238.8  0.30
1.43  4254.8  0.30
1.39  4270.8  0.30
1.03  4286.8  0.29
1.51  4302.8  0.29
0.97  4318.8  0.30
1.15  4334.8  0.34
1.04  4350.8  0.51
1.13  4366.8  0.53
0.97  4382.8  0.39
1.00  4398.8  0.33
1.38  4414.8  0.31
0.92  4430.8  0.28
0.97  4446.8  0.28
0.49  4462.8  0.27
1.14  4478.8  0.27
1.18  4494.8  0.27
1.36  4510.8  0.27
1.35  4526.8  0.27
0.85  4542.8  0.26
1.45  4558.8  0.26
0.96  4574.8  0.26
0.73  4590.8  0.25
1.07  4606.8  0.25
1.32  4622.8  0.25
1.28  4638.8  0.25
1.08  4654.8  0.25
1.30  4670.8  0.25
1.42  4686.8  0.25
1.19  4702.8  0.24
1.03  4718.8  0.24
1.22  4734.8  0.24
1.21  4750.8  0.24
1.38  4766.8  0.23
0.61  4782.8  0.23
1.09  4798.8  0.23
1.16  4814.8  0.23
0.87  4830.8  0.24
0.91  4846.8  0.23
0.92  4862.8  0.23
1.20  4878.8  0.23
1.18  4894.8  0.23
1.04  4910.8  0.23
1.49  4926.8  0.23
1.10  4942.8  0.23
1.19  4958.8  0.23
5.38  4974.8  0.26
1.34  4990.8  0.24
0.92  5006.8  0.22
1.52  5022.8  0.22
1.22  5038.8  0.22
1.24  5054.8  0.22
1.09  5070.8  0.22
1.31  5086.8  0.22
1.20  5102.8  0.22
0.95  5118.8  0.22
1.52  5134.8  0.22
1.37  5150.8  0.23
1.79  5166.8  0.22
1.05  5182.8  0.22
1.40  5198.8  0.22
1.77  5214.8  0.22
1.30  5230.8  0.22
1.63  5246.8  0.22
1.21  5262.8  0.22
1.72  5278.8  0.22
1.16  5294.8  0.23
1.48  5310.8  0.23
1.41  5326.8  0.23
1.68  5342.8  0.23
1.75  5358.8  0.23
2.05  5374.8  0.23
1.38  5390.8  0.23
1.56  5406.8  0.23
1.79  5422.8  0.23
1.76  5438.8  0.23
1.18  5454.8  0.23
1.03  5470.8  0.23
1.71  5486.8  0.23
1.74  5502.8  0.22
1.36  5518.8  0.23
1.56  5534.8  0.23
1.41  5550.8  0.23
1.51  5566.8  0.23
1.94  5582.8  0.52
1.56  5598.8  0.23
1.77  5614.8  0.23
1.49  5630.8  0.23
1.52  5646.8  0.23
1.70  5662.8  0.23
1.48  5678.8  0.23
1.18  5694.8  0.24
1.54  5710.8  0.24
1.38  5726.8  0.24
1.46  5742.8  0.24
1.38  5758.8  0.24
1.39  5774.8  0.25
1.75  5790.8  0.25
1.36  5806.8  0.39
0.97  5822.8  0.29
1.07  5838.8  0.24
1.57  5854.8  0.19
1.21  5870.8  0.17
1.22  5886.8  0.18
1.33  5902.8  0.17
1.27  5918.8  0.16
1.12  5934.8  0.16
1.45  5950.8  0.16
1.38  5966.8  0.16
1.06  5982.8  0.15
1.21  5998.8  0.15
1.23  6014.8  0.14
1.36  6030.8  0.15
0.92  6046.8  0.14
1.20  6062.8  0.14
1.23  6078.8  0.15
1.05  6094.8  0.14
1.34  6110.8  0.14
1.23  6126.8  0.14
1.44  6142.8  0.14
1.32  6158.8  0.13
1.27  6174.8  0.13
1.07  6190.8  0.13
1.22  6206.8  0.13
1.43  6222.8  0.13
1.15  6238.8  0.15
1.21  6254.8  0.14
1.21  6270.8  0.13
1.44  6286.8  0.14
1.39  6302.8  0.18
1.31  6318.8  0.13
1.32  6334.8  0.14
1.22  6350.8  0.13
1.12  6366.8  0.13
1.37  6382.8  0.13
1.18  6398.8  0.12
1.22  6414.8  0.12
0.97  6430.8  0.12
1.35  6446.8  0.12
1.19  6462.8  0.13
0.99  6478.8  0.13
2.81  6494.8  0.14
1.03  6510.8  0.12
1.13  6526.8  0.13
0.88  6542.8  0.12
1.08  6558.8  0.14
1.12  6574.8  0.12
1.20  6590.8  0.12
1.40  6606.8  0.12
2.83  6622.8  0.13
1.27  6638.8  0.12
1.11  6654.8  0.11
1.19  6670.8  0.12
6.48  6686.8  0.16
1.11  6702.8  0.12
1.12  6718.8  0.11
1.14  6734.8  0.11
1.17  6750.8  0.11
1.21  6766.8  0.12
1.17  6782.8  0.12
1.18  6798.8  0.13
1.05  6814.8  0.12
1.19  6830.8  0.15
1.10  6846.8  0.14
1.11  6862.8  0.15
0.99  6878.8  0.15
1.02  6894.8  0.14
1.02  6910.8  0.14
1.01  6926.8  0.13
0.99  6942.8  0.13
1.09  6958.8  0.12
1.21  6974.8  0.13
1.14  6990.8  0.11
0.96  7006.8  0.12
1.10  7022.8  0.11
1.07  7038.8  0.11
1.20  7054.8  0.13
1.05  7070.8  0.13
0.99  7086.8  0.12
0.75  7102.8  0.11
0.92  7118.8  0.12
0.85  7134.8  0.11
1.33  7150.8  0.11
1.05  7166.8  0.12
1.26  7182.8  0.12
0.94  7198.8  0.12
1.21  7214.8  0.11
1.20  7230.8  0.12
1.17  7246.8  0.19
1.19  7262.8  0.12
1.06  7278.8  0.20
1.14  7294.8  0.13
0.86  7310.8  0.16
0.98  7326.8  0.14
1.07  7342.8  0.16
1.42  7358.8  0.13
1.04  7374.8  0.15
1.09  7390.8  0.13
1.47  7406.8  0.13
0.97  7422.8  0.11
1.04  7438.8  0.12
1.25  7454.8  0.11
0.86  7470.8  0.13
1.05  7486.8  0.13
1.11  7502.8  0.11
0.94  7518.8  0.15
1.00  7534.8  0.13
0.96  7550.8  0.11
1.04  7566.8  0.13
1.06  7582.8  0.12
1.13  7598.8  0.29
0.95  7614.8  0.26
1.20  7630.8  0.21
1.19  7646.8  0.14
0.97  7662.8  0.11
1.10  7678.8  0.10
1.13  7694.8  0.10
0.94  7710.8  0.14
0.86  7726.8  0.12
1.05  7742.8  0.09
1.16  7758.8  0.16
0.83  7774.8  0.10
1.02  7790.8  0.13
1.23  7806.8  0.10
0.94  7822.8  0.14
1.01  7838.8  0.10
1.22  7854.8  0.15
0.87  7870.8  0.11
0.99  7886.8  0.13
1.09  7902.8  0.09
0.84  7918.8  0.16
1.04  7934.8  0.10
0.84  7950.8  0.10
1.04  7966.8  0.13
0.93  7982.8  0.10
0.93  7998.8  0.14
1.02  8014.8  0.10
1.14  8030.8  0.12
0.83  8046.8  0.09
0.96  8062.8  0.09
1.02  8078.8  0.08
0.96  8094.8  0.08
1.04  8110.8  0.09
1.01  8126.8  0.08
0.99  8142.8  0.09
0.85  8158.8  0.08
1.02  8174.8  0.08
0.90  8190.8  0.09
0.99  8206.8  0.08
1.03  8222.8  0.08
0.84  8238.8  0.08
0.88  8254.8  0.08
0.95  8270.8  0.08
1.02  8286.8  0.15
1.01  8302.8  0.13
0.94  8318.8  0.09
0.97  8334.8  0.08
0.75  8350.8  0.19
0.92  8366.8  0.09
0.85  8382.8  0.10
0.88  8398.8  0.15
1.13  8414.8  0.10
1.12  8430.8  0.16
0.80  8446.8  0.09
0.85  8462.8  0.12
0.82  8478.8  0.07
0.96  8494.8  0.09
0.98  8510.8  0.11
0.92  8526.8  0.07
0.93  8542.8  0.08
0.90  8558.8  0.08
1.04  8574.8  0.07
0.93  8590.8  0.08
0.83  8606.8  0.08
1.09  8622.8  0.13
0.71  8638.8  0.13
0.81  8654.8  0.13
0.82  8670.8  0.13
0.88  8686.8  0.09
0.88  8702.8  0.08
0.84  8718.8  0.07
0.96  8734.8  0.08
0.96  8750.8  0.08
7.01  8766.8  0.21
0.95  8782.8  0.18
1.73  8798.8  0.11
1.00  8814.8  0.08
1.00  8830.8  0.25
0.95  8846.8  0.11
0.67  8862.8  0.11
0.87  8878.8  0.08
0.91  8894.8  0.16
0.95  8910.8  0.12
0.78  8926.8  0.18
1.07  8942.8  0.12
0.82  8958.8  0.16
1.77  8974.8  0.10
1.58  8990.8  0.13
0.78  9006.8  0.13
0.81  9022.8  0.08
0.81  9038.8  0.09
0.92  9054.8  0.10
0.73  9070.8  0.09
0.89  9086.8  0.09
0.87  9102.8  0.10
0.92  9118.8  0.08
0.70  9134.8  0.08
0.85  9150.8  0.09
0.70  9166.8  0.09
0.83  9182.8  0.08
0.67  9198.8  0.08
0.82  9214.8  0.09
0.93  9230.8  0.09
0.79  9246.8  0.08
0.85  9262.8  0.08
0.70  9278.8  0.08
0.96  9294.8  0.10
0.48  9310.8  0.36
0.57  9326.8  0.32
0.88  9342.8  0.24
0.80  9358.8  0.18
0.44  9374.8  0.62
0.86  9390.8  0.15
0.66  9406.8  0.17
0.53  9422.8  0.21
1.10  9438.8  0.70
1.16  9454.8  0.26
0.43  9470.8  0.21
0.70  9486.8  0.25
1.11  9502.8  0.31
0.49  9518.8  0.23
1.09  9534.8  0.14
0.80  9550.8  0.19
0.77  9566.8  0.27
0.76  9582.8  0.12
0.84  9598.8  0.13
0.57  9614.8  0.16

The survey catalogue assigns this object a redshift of 0.34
